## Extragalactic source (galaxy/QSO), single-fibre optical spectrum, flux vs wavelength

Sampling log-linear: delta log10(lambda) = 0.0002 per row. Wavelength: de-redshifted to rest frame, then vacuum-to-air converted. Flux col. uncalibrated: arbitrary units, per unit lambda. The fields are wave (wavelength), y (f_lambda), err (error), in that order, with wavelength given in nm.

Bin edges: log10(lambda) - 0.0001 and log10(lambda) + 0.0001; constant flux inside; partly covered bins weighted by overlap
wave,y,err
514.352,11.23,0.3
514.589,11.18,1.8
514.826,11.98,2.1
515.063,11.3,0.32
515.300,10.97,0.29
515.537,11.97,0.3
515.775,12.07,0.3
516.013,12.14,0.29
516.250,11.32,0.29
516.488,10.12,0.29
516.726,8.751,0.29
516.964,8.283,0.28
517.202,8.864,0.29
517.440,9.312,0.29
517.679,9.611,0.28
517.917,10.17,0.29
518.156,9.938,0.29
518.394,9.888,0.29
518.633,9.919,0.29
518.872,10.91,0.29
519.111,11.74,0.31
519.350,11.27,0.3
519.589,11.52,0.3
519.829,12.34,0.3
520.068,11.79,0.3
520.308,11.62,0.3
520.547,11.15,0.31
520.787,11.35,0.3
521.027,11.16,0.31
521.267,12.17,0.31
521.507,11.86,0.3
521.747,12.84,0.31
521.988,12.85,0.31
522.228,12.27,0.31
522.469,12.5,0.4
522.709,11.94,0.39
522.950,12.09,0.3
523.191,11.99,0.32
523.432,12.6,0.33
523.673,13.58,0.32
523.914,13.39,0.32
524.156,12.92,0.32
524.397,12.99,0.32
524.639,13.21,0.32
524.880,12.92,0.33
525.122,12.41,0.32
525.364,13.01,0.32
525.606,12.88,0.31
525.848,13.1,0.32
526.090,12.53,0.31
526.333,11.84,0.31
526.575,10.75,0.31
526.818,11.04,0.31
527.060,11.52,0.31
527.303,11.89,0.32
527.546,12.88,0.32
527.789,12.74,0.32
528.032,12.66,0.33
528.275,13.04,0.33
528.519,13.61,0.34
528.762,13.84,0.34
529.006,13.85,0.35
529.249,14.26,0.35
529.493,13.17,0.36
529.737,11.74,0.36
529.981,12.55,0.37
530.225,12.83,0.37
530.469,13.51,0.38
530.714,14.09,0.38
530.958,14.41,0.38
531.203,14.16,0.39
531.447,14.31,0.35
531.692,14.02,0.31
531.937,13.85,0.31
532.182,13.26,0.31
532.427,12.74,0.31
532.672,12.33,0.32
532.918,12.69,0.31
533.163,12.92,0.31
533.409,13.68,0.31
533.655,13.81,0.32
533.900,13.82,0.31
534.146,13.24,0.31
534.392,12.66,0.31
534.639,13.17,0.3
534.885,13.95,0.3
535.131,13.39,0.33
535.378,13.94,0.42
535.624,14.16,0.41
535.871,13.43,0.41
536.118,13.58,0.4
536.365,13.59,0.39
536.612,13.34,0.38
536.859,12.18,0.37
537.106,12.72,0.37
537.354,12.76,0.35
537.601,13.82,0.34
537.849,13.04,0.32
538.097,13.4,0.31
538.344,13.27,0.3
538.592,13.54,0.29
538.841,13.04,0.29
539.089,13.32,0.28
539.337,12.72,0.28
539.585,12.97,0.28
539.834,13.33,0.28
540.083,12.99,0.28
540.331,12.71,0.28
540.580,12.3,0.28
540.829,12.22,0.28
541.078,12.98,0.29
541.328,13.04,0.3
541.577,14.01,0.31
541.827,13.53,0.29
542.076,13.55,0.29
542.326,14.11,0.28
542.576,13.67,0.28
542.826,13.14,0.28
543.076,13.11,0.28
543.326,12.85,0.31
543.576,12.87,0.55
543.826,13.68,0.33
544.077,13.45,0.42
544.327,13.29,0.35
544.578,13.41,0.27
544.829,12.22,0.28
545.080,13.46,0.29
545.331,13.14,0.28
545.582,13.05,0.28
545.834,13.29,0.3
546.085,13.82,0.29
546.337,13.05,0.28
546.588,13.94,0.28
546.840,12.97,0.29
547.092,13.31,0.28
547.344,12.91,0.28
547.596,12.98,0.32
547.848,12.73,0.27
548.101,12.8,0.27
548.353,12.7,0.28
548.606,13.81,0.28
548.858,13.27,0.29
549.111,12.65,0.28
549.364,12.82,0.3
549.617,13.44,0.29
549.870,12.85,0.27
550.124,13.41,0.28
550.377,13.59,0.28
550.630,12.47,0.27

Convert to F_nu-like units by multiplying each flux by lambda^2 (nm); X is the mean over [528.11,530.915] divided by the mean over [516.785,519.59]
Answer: 1.4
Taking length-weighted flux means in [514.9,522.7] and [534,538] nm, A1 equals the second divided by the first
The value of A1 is 1.2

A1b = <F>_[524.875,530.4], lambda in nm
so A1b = 12.7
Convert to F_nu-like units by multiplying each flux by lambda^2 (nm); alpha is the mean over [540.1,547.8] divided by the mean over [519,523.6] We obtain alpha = 1.20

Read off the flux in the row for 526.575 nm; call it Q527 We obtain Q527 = 10.75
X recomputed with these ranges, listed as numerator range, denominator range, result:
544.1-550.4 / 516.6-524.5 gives 1.28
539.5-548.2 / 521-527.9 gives 1.14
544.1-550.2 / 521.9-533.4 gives 1.10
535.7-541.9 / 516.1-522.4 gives 1.29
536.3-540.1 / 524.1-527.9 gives 1.11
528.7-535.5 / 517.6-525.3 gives 1.18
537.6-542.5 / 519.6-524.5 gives 1.15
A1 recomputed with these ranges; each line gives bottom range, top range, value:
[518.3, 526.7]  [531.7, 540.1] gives 1.10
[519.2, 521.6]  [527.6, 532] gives 1.16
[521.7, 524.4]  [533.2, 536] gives 1.07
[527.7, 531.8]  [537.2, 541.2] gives 0.97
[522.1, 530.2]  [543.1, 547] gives 1.05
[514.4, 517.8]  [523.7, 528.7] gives 1.19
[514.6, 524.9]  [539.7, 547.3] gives 1.15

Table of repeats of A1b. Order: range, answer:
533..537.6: 13.4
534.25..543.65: 13.2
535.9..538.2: 13.2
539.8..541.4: 12.8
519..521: 11.6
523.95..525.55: 12.9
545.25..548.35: 13.1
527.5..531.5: 13.4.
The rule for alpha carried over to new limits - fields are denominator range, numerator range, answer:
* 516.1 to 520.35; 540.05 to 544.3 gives 1.39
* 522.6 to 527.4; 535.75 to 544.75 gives 1.12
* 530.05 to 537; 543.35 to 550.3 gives 1.03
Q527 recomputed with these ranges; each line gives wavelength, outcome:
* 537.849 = 13.04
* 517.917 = 10.17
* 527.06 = 11.52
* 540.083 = 12.99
